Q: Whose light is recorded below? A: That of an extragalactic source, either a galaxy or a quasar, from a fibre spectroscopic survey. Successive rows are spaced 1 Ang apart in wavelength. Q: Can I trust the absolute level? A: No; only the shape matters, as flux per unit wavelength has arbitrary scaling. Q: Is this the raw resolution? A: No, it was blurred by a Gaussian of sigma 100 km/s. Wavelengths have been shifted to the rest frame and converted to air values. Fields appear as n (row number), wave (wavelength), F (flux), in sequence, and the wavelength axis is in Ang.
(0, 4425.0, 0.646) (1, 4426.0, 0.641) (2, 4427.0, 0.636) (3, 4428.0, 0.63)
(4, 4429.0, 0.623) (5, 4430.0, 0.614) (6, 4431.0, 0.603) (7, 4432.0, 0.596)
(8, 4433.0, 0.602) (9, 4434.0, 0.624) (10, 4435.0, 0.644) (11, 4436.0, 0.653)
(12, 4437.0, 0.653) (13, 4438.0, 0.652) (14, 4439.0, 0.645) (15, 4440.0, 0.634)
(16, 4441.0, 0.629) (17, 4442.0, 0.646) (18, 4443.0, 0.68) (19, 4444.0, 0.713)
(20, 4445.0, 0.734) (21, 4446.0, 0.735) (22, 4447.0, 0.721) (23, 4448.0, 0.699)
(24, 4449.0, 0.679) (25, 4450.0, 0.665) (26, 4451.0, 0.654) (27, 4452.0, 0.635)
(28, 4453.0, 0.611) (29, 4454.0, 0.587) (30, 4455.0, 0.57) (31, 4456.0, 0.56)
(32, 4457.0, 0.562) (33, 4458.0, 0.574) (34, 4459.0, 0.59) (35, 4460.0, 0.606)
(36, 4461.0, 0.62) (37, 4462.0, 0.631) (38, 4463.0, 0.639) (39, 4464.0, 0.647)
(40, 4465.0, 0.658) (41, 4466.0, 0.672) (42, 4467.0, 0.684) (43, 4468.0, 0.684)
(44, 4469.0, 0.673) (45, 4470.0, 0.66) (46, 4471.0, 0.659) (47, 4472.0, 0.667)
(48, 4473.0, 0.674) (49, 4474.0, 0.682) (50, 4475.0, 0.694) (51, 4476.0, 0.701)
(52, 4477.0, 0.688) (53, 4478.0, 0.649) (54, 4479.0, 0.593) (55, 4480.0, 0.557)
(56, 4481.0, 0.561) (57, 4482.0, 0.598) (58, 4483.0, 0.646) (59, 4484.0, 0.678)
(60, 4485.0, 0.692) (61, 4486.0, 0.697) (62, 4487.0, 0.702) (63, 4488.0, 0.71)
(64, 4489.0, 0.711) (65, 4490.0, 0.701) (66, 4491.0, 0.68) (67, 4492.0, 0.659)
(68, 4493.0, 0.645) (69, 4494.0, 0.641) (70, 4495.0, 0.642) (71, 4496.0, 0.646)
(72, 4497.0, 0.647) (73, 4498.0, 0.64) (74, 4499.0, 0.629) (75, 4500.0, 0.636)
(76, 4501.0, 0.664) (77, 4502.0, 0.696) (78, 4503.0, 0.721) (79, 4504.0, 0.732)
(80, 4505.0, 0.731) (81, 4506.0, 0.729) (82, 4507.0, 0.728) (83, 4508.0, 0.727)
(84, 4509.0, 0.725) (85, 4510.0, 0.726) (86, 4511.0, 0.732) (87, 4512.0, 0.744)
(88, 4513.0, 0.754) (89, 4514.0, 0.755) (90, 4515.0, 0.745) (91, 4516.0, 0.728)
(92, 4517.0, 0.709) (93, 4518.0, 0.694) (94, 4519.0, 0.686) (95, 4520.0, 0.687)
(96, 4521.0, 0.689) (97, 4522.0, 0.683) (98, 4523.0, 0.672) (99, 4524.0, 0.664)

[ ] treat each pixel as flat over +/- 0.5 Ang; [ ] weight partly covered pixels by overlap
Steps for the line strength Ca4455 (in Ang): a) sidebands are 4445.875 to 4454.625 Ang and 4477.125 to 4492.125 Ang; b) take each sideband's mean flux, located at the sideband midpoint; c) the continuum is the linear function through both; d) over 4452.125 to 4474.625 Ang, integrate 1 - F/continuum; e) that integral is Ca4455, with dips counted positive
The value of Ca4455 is 0.90 Ang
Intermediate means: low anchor 0.661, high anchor 0.656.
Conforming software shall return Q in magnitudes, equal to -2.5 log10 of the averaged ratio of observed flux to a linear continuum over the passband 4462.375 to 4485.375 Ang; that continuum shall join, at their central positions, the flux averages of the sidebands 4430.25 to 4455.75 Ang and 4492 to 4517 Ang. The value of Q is 0.03 mag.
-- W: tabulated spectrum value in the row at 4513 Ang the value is 0.754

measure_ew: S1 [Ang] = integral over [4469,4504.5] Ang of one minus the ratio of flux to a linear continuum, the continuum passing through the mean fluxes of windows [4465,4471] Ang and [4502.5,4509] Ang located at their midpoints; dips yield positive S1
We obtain 1.9 Ang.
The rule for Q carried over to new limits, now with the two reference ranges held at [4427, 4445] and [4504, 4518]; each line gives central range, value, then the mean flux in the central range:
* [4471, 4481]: 0.061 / 0.652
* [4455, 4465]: 0.112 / 0.604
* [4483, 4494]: 0.033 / 0.683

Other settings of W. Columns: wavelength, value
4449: 0.679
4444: 0.713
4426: 0.641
